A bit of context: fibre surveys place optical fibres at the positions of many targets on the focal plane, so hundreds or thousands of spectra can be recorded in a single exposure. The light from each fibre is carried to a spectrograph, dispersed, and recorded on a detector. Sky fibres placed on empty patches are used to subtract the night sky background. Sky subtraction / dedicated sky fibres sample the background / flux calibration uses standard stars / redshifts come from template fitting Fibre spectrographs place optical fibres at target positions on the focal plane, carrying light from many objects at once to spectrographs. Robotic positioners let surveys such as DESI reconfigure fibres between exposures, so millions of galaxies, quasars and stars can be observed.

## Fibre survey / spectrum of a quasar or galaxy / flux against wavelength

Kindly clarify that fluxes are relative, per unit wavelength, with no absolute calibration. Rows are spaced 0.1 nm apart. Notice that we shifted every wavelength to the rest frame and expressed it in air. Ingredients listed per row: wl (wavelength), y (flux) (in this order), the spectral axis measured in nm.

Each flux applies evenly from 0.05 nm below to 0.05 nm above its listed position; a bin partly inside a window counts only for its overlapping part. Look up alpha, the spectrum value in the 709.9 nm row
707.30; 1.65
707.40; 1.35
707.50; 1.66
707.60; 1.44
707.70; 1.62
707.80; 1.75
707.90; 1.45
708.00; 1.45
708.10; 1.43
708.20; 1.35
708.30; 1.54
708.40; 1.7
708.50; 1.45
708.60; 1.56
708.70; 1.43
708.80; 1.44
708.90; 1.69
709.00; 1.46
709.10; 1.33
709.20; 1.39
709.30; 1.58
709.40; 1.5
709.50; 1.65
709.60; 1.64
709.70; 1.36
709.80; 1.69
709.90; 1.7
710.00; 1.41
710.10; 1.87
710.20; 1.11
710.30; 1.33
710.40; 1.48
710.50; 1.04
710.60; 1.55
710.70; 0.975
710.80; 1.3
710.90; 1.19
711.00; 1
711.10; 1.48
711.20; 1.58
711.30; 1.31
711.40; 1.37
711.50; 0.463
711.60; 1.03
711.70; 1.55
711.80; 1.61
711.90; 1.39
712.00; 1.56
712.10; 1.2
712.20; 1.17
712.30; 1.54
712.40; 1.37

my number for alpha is 1.7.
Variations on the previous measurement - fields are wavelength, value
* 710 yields 1.41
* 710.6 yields 1.55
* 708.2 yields 1.35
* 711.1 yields 1.48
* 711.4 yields 1.37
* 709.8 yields 1.69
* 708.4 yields 1.7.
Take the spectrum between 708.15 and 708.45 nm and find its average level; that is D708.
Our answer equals 1.53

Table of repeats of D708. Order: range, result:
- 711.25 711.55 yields 1.05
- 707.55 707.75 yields 1.53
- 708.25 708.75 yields 1.54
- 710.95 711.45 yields 1.35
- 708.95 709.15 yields 1.4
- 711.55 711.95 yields 1.4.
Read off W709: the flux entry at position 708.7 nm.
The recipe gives 1.43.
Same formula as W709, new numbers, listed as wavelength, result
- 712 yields 1.56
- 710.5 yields 1.04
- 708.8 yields 1.44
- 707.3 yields 1.65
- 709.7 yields 1.36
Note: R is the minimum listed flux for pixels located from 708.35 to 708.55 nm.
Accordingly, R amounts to 1.45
